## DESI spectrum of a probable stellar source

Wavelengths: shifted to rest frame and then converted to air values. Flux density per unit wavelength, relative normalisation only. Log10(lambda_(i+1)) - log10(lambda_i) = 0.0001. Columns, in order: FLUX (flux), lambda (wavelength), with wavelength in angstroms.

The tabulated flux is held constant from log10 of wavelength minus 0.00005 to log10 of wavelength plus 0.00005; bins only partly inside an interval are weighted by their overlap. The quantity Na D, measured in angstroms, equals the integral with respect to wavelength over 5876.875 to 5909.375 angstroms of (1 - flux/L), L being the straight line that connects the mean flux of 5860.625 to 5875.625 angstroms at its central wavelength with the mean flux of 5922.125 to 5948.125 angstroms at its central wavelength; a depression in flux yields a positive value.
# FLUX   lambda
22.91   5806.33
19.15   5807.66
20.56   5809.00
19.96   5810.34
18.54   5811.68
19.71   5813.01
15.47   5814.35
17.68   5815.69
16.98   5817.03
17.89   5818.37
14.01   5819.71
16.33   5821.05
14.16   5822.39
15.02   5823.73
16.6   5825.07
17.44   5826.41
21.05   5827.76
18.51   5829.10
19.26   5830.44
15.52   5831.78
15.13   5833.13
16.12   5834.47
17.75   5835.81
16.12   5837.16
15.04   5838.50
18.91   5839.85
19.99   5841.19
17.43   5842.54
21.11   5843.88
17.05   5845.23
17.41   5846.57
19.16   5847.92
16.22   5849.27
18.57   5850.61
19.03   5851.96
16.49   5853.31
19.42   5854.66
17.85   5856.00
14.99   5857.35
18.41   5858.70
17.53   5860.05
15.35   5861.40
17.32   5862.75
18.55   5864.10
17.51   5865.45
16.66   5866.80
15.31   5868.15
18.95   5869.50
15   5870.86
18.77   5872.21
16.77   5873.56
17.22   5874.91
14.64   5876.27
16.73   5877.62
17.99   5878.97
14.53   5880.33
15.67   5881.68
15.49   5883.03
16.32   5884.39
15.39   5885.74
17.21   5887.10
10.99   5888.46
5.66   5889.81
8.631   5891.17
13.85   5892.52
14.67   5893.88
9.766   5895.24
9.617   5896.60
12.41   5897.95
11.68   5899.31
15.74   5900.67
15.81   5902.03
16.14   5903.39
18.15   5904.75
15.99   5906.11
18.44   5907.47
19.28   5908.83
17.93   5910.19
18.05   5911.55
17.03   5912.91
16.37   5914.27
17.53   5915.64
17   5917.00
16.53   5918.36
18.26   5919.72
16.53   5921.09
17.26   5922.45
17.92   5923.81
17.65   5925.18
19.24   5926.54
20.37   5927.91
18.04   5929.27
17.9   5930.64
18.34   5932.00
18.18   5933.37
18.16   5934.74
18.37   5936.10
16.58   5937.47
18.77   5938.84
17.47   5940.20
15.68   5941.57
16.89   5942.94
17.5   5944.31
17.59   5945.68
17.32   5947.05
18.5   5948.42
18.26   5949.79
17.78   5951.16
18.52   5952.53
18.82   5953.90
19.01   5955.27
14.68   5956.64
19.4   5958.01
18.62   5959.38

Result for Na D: 5.5 angstroms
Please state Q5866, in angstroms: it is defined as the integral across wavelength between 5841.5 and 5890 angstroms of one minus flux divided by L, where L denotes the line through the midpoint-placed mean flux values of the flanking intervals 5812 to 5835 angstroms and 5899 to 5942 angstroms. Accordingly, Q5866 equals 1.1 angstroms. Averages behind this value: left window 16.9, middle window 16.8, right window 17.4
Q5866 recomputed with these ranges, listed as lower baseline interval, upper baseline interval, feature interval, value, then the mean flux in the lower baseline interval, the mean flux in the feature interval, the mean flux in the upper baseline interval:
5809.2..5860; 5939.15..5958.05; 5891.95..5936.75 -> 2.5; 17.5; 16.6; 17.6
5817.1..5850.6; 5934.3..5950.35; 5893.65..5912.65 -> 2.3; 17.2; 15.3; 17.6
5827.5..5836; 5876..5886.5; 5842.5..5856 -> -1.0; 17.5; 18.2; 15.9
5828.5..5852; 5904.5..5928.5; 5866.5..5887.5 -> 1.5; 17.6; 16.4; 17.7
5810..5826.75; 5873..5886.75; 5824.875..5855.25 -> -2.3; 16.8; 17.8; 16.1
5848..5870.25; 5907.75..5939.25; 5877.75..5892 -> 3.0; 17.4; 13.9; 17.9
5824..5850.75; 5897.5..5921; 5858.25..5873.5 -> 0.1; 17.7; 17.2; 16.6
